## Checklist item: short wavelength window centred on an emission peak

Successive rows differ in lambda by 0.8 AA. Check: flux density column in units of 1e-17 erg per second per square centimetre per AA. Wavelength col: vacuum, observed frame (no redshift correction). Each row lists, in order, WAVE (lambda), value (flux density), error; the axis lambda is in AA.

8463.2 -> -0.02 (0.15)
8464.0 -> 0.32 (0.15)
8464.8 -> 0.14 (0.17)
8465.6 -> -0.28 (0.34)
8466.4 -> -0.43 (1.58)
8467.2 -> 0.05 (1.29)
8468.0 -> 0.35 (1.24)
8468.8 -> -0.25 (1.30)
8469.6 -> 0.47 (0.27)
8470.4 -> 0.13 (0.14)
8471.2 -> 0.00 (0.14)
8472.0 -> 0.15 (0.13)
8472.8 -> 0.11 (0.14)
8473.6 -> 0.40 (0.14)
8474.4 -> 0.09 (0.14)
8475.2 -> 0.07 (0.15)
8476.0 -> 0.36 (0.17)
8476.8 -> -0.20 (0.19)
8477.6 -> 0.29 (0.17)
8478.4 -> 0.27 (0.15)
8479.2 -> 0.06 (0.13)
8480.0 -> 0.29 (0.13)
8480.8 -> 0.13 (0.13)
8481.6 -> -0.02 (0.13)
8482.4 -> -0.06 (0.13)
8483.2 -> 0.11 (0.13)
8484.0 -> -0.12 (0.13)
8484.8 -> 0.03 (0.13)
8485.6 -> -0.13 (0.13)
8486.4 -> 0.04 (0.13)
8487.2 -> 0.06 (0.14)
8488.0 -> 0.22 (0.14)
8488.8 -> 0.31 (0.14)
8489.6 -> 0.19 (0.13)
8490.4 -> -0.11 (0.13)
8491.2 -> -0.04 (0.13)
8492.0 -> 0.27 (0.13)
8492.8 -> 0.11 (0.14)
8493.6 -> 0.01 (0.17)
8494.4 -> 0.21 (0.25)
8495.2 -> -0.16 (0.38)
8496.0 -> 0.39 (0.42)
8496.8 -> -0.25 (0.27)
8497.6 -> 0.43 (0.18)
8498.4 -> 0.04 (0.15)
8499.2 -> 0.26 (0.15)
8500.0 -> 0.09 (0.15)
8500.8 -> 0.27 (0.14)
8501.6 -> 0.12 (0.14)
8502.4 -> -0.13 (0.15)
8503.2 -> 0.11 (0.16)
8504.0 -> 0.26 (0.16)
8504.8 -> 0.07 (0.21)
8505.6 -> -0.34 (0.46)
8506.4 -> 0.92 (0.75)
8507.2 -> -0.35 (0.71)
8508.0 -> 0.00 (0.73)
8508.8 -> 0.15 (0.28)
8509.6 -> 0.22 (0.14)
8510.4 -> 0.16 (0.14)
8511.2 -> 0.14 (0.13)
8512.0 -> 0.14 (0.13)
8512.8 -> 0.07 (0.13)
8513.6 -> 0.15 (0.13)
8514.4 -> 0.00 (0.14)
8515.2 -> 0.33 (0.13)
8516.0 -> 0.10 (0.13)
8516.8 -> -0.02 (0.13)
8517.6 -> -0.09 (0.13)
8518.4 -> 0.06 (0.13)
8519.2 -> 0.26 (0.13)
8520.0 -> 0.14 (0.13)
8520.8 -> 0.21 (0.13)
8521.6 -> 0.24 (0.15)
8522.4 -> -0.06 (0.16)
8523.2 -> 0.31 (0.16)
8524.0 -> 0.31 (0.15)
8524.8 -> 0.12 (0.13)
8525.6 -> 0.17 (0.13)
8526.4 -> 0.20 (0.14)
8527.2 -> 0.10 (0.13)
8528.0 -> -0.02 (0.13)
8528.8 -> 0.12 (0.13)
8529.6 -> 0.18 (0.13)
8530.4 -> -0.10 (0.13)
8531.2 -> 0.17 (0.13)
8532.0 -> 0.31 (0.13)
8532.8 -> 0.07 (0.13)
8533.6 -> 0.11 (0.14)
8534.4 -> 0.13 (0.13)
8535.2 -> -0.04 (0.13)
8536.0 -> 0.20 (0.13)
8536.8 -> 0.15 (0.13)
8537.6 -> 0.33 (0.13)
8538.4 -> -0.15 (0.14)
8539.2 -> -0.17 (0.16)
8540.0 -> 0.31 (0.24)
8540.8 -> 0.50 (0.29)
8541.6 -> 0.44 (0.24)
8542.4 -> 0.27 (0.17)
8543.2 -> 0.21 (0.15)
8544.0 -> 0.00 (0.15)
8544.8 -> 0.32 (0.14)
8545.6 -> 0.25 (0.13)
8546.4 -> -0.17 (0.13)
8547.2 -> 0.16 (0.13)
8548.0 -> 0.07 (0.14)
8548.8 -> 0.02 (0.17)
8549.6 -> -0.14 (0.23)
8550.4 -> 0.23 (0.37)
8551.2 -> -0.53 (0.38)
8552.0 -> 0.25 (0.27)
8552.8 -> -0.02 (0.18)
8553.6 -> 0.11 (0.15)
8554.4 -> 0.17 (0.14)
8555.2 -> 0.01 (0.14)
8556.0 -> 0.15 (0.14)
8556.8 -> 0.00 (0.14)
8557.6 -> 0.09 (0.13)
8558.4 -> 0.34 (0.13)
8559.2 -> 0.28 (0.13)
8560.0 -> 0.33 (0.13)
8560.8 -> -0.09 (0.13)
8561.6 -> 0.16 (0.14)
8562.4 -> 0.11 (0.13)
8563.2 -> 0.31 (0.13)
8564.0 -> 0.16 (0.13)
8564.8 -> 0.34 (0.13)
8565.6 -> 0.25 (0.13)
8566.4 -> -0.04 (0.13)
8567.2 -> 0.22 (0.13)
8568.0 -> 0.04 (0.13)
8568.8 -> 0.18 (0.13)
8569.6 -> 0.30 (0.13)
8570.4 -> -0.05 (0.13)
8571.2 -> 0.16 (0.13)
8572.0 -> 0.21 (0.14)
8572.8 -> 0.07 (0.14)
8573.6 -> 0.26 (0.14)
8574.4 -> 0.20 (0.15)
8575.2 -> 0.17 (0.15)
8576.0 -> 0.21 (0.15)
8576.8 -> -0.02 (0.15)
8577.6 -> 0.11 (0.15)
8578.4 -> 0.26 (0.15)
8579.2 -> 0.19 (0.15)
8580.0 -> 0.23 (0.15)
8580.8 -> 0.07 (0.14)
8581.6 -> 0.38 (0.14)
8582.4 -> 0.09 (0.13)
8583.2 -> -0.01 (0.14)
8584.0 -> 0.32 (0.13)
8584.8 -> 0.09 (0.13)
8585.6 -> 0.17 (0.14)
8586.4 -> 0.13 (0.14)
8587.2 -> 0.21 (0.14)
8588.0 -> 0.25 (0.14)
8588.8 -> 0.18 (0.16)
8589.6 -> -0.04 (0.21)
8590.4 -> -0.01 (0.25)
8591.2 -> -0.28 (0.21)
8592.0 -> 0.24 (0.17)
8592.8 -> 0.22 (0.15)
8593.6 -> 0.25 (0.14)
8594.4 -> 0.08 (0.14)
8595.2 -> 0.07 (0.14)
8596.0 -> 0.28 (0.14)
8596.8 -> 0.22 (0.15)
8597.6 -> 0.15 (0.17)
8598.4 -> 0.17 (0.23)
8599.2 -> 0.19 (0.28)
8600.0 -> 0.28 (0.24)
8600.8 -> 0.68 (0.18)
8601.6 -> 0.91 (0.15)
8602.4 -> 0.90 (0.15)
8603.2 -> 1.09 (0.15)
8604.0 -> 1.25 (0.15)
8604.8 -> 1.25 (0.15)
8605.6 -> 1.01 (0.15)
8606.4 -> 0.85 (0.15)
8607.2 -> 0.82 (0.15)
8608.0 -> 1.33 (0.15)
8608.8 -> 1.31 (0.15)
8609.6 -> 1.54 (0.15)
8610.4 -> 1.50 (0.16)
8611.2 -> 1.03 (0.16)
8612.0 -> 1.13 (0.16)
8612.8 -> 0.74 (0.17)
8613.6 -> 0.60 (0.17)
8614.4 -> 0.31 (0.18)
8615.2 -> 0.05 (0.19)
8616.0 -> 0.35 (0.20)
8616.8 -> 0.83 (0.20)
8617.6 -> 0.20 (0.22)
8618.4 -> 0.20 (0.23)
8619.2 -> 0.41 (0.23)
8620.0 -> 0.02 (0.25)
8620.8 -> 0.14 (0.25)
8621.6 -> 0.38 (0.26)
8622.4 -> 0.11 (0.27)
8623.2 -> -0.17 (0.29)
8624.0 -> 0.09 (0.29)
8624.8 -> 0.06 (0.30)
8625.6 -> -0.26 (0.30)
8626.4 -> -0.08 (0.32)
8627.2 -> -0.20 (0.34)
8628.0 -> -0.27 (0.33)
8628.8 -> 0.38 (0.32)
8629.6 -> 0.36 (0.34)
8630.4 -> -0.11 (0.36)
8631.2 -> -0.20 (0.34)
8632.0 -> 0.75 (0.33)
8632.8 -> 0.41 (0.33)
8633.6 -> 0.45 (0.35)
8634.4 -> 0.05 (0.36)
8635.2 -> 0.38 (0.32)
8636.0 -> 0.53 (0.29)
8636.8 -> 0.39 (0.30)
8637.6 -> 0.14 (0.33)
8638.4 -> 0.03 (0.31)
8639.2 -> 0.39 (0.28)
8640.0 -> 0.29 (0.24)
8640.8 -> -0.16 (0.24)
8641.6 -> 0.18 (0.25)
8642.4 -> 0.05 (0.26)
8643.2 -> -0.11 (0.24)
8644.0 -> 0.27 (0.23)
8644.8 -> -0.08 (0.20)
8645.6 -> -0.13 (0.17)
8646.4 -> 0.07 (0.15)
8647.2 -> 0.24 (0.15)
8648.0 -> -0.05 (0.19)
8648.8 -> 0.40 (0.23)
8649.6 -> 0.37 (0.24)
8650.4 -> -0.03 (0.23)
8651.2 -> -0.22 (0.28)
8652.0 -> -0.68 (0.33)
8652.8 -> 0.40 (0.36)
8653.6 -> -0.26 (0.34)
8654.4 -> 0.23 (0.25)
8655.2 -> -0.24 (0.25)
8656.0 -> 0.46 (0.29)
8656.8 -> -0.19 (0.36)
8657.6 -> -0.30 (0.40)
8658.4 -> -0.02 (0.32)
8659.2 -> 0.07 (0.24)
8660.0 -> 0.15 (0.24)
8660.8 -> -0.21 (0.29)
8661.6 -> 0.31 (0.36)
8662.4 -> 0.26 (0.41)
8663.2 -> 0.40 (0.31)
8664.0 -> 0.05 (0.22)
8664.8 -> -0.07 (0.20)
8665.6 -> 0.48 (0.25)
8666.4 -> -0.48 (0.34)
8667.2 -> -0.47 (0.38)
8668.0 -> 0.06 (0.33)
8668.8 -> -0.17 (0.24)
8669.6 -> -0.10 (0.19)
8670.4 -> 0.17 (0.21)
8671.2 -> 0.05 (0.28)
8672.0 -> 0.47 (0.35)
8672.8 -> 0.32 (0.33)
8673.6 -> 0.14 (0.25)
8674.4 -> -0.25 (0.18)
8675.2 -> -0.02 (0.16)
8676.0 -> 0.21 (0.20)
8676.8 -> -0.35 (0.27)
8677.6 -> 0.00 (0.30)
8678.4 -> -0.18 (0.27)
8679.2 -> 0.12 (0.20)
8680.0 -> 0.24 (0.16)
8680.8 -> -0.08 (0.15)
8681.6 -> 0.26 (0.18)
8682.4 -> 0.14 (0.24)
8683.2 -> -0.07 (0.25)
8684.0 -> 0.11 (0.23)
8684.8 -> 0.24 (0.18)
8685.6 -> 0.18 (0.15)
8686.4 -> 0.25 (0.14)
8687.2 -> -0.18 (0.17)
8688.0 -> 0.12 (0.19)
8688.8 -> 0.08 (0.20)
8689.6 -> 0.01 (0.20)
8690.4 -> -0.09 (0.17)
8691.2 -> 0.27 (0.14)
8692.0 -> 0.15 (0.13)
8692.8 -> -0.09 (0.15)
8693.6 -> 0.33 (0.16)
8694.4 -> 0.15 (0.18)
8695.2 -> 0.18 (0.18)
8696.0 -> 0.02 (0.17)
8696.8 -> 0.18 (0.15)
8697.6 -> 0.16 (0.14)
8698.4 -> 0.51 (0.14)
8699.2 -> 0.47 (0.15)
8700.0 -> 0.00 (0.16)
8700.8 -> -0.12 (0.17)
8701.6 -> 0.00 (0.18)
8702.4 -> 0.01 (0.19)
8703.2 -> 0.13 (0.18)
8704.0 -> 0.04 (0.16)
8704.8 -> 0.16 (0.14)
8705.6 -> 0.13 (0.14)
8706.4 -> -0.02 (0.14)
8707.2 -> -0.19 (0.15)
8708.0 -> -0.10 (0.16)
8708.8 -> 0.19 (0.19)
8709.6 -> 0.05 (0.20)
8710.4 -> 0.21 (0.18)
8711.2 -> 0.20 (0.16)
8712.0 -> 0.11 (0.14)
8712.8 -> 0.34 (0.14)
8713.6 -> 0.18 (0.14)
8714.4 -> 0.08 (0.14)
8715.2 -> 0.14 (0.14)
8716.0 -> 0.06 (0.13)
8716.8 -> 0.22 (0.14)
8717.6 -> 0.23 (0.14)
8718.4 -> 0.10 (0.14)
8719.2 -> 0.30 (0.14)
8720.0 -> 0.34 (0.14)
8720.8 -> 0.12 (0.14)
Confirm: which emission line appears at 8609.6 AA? [O II] 3727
